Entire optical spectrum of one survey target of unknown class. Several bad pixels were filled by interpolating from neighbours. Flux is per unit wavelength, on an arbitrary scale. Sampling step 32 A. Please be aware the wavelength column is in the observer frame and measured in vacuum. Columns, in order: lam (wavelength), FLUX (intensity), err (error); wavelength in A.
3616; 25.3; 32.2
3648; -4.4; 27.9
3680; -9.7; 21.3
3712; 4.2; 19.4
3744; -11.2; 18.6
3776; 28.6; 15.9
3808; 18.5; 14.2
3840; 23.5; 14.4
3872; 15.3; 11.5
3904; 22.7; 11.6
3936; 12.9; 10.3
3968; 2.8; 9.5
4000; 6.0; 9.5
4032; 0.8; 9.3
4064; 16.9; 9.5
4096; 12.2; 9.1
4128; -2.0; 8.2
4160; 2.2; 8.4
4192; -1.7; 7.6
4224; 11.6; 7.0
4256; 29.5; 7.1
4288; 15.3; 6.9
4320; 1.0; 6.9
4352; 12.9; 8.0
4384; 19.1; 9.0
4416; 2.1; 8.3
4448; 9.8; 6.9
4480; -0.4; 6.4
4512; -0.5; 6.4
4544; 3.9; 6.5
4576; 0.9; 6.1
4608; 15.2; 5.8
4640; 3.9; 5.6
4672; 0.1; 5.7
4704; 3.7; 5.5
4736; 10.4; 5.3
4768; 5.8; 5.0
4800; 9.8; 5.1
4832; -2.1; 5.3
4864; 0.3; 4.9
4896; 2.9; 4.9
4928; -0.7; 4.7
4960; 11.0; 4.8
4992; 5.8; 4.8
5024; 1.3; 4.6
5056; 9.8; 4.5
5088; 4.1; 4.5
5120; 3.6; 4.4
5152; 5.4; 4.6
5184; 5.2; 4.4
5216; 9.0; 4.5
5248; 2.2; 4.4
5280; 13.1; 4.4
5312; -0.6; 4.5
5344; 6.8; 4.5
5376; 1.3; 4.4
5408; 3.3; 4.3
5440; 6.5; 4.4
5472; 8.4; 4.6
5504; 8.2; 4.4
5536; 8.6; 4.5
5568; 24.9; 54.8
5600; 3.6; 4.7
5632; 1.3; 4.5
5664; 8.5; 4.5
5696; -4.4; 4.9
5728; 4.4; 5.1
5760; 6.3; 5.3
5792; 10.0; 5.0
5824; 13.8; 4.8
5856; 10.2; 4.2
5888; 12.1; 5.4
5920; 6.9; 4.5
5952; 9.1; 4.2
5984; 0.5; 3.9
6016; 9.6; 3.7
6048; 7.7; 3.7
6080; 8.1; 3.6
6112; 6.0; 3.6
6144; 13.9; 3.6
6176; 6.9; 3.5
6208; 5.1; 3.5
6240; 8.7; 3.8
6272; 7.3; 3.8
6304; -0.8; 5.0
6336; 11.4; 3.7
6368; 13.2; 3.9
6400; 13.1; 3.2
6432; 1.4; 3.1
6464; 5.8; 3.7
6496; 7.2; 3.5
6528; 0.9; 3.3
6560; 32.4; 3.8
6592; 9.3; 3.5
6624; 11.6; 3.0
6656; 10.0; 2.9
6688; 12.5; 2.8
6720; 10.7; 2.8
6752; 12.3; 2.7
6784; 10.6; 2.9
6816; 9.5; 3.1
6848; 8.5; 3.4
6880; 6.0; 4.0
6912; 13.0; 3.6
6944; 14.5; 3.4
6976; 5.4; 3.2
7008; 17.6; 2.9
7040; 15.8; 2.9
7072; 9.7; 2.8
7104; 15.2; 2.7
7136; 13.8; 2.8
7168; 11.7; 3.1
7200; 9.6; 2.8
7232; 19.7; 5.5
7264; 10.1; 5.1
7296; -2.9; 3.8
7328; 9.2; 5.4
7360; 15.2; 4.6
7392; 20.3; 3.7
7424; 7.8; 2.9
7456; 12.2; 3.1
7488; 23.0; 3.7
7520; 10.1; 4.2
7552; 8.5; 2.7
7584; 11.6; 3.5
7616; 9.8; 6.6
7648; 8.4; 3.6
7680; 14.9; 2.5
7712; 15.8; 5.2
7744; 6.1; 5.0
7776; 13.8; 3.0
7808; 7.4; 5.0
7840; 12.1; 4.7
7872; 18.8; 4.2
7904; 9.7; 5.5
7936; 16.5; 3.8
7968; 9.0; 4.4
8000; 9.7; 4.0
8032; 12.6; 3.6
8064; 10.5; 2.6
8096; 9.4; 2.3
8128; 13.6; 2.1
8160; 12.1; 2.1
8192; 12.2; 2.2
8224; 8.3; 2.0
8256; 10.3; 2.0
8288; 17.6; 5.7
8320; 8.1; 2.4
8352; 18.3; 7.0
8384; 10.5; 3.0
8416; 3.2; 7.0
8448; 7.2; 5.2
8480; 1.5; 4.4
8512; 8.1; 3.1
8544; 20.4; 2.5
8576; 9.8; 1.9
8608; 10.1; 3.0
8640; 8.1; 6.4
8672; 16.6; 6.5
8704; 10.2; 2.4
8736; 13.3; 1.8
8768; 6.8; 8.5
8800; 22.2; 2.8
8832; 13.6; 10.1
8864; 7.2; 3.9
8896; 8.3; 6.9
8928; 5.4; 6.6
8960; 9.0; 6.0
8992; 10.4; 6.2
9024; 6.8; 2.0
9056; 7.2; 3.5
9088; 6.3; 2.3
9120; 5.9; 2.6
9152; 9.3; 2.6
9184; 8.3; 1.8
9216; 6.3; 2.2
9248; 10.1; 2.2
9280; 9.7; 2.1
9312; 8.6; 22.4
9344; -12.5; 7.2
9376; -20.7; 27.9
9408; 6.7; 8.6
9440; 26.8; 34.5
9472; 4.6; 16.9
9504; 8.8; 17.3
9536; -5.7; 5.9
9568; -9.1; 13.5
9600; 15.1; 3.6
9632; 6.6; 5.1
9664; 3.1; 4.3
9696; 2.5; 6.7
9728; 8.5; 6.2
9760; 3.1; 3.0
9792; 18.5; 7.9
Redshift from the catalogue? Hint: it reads 0.76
